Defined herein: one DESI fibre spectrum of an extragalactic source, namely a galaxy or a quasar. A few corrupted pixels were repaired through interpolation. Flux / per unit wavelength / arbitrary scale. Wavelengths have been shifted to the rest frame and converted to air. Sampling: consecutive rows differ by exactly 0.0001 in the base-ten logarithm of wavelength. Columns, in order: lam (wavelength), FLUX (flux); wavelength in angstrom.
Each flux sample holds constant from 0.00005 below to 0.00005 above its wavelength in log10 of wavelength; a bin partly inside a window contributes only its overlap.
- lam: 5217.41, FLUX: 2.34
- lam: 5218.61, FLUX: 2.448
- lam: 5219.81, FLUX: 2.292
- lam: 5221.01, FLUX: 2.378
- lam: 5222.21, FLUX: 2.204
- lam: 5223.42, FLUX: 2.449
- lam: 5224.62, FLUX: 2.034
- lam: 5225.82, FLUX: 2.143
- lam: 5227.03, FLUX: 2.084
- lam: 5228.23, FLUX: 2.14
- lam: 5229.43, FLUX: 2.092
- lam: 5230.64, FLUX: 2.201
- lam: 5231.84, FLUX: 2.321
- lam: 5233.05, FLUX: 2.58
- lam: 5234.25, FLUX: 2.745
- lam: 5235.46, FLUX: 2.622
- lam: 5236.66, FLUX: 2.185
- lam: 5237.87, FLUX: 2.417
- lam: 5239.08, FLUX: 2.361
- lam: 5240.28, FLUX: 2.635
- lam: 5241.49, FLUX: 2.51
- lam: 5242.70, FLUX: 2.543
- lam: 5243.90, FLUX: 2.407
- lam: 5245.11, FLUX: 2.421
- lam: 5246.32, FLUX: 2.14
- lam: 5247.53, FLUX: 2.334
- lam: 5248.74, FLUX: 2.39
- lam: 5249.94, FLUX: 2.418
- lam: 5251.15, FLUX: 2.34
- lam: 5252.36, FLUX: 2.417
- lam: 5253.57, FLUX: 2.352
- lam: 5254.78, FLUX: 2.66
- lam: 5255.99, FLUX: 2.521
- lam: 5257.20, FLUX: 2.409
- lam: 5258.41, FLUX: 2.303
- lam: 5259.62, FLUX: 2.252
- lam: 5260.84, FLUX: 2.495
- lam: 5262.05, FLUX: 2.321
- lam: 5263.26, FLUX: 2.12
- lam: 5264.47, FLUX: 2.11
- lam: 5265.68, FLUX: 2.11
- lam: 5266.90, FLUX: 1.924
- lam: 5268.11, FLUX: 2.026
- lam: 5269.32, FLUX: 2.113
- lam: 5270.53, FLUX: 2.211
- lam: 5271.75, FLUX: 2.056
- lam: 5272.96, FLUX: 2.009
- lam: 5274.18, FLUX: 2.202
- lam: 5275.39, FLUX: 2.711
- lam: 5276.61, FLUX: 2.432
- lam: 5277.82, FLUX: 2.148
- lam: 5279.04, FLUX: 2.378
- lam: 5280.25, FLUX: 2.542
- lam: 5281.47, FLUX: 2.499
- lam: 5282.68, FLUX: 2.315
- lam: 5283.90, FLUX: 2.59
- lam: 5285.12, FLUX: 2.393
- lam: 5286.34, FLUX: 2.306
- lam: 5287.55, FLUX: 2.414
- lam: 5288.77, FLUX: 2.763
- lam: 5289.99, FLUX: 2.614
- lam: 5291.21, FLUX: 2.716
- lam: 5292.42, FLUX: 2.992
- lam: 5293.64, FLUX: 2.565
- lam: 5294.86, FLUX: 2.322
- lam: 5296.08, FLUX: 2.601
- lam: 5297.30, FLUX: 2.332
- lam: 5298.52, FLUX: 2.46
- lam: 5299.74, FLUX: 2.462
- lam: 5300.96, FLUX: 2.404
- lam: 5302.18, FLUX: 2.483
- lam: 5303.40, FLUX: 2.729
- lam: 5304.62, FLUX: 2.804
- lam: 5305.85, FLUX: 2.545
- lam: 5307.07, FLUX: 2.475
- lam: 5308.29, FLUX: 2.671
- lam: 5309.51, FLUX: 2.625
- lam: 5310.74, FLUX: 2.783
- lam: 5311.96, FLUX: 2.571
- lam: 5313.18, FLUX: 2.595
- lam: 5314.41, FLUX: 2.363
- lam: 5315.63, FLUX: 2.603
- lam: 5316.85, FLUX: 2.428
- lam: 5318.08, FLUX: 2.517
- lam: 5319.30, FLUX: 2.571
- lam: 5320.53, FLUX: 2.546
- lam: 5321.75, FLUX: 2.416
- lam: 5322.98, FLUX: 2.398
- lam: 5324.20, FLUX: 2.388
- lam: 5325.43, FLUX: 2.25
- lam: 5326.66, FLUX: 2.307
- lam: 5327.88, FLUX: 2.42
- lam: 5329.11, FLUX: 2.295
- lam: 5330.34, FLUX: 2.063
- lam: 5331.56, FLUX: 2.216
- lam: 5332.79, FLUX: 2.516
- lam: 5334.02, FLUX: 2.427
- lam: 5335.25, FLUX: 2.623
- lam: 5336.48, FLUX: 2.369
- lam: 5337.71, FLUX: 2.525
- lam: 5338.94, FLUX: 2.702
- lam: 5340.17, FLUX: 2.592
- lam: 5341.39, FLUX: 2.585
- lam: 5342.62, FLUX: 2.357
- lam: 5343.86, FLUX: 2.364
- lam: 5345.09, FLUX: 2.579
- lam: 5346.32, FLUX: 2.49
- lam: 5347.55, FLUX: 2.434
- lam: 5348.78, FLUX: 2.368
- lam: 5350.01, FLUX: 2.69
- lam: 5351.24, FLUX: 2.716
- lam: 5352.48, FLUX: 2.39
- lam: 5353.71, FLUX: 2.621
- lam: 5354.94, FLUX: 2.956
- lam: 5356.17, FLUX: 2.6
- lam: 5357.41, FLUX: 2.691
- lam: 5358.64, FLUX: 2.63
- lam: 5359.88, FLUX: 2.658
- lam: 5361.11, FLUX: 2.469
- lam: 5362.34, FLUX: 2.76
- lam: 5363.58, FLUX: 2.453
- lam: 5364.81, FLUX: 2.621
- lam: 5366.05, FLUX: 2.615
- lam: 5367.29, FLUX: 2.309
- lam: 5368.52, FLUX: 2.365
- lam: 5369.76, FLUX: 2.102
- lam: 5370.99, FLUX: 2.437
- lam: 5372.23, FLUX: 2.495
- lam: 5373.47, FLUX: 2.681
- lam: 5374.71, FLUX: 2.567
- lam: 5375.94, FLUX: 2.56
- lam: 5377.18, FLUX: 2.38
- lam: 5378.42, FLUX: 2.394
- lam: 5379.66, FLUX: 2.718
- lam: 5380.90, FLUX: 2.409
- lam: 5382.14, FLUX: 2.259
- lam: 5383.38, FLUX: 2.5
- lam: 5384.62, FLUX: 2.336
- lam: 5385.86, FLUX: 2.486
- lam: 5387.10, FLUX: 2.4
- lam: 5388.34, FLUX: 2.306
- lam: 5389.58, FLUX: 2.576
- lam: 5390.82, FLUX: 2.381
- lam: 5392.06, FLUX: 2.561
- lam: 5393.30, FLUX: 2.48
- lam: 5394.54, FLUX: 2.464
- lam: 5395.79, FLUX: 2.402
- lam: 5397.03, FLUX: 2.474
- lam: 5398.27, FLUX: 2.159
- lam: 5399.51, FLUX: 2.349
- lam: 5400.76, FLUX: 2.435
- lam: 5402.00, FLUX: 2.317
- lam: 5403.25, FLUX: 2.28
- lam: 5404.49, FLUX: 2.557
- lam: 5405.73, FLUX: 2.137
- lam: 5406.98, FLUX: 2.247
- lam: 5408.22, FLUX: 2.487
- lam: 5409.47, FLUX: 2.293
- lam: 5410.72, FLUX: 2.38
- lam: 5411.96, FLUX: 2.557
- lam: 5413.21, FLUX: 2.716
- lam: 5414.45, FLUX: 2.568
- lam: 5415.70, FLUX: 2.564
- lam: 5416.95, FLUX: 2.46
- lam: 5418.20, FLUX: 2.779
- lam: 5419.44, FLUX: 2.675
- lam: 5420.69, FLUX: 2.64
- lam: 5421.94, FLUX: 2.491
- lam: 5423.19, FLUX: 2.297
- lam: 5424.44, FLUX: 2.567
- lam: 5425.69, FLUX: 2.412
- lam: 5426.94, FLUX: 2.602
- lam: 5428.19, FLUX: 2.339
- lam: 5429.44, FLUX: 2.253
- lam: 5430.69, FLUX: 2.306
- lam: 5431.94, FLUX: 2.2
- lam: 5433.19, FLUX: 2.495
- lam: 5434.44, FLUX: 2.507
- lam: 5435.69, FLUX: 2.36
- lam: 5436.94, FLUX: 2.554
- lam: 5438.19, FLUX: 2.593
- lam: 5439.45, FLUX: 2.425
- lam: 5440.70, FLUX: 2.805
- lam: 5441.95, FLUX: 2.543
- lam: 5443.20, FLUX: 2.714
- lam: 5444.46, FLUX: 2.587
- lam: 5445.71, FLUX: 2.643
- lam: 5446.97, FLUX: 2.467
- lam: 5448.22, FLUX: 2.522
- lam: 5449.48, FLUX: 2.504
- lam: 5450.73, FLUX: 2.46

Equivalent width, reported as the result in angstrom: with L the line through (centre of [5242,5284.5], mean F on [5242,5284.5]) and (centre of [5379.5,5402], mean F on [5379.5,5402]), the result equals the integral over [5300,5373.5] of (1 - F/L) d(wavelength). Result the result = -4.1 angstrom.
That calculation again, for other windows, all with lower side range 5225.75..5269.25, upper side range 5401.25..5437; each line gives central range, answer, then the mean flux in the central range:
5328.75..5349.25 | -0.4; 2.44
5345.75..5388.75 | -1.7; 2.51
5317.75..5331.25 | 0.1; 2.37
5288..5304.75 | -1.5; 2.58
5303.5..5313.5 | -1.1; 2.64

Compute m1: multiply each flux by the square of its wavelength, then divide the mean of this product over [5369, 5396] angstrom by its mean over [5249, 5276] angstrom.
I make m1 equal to 1.13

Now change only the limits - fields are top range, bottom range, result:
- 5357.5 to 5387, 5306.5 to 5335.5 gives 1.03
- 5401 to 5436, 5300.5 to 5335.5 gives 1.02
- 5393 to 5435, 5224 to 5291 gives 1.10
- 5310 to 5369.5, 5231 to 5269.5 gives 1.10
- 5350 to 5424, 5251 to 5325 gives 1.06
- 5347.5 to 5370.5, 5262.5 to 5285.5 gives 1.17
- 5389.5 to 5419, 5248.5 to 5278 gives 1.13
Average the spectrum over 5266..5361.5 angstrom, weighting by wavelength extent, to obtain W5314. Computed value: 2.47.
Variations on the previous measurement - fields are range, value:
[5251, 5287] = 2.31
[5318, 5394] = 2.48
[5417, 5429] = 2.53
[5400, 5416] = 2.42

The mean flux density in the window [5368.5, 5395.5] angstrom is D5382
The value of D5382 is 2.45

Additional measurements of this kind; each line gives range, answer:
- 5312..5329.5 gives 2.44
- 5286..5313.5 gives 2.58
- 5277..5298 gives 2.5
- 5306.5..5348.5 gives 2.47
